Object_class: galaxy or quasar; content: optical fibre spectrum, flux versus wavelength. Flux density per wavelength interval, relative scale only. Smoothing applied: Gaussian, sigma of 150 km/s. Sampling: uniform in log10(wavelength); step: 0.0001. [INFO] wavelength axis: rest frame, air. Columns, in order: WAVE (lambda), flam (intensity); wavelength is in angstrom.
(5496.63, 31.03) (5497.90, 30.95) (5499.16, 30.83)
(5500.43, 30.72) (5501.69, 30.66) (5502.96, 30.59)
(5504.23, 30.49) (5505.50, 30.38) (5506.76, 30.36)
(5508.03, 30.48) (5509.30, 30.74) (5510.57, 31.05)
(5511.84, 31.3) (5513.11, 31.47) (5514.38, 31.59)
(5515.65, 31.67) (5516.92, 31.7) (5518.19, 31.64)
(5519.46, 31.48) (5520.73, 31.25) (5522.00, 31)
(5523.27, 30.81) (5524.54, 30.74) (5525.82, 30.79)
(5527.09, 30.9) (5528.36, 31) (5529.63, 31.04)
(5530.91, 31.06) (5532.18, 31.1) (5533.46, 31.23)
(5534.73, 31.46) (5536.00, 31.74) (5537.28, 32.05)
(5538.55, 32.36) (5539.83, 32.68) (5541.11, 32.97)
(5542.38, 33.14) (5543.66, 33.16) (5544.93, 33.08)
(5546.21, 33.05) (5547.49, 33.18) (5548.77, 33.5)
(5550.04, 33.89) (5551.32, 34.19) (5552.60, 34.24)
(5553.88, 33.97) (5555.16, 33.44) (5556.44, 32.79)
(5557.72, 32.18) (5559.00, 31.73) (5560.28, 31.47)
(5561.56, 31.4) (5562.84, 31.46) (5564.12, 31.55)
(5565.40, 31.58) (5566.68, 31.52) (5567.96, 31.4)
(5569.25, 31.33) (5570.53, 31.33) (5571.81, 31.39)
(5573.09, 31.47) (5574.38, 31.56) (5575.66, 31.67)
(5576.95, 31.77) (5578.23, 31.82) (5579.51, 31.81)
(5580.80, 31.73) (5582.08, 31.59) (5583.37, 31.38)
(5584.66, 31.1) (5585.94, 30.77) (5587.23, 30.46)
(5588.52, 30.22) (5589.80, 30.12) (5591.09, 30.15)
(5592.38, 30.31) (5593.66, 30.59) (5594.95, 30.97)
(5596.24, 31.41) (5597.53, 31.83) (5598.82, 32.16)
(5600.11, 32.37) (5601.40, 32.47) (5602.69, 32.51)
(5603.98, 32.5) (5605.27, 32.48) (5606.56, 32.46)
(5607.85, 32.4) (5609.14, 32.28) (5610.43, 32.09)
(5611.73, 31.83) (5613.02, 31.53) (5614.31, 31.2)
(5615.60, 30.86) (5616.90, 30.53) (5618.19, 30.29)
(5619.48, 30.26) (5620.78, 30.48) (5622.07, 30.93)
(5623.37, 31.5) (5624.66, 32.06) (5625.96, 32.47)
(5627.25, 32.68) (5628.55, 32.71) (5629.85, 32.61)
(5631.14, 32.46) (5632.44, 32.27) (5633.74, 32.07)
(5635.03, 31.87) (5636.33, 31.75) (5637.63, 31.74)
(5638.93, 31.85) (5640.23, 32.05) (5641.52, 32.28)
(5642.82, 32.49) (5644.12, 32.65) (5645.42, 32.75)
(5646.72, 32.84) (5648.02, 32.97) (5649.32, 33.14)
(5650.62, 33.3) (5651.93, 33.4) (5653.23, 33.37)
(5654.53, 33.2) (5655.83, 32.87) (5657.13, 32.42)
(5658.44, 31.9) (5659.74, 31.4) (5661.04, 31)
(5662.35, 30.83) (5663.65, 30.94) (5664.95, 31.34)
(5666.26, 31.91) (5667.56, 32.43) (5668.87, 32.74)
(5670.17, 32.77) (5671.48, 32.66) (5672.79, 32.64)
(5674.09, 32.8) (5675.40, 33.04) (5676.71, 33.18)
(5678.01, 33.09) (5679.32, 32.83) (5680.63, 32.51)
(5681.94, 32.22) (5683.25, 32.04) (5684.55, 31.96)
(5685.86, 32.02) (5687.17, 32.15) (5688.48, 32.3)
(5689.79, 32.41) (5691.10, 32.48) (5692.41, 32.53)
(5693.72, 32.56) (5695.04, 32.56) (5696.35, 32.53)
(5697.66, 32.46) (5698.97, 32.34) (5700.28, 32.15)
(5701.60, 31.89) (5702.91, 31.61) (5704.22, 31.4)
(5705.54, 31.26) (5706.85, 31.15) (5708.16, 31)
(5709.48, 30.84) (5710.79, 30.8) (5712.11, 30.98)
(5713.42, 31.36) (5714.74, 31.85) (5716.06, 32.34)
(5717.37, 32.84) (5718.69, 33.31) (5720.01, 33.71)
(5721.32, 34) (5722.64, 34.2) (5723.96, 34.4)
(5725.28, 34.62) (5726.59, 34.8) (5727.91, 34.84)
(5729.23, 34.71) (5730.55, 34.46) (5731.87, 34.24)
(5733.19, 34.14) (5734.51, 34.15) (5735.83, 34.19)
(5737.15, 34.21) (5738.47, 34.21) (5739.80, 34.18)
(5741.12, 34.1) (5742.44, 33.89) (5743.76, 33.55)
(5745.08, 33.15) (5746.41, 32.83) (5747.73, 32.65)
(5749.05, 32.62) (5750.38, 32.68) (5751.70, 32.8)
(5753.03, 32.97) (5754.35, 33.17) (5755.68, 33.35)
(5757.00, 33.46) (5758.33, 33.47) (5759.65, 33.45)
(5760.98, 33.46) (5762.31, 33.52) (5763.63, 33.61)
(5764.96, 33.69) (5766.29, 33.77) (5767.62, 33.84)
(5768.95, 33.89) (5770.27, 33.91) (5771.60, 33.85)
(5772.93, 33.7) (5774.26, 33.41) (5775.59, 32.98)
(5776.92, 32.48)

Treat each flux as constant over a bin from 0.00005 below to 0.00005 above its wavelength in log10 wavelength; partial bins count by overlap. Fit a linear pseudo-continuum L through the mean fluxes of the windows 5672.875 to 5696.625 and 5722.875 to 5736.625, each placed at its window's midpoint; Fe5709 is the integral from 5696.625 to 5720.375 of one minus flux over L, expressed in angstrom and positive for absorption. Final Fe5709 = 1.2 angstrom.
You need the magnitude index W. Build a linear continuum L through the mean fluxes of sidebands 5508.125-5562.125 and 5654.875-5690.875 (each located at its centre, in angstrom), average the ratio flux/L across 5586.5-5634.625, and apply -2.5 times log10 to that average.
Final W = 0.02 mag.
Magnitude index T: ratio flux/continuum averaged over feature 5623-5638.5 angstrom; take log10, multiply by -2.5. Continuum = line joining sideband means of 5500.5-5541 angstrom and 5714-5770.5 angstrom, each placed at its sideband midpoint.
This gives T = 0.01 mag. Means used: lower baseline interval 31.2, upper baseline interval 33.7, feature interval 32.2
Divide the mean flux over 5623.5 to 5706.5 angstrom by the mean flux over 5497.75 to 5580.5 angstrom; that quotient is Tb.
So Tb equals 1.02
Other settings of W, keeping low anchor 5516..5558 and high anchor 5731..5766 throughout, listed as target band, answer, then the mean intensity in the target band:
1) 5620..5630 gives 0.03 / 31.8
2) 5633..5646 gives 0.02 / 32.2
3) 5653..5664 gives 0.03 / 32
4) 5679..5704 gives 0.03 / 32.3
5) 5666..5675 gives 0.01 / 32.6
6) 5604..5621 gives 0.04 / 31.5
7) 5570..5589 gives 0.04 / 31.3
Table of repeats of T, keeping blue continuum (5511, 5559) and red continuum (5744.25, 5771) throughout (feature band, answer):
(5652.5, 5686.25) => 0.02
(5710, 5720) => 0.04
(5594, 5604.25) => 0.02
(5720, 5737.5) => -0.04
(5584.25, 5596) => 0.06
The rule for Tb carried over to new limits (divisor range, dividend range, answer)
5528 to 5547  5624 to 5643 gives 1.00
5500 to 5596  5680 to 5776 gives 1.05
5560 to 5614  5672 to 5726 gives 1.03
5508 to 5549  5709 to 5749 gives 1.06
